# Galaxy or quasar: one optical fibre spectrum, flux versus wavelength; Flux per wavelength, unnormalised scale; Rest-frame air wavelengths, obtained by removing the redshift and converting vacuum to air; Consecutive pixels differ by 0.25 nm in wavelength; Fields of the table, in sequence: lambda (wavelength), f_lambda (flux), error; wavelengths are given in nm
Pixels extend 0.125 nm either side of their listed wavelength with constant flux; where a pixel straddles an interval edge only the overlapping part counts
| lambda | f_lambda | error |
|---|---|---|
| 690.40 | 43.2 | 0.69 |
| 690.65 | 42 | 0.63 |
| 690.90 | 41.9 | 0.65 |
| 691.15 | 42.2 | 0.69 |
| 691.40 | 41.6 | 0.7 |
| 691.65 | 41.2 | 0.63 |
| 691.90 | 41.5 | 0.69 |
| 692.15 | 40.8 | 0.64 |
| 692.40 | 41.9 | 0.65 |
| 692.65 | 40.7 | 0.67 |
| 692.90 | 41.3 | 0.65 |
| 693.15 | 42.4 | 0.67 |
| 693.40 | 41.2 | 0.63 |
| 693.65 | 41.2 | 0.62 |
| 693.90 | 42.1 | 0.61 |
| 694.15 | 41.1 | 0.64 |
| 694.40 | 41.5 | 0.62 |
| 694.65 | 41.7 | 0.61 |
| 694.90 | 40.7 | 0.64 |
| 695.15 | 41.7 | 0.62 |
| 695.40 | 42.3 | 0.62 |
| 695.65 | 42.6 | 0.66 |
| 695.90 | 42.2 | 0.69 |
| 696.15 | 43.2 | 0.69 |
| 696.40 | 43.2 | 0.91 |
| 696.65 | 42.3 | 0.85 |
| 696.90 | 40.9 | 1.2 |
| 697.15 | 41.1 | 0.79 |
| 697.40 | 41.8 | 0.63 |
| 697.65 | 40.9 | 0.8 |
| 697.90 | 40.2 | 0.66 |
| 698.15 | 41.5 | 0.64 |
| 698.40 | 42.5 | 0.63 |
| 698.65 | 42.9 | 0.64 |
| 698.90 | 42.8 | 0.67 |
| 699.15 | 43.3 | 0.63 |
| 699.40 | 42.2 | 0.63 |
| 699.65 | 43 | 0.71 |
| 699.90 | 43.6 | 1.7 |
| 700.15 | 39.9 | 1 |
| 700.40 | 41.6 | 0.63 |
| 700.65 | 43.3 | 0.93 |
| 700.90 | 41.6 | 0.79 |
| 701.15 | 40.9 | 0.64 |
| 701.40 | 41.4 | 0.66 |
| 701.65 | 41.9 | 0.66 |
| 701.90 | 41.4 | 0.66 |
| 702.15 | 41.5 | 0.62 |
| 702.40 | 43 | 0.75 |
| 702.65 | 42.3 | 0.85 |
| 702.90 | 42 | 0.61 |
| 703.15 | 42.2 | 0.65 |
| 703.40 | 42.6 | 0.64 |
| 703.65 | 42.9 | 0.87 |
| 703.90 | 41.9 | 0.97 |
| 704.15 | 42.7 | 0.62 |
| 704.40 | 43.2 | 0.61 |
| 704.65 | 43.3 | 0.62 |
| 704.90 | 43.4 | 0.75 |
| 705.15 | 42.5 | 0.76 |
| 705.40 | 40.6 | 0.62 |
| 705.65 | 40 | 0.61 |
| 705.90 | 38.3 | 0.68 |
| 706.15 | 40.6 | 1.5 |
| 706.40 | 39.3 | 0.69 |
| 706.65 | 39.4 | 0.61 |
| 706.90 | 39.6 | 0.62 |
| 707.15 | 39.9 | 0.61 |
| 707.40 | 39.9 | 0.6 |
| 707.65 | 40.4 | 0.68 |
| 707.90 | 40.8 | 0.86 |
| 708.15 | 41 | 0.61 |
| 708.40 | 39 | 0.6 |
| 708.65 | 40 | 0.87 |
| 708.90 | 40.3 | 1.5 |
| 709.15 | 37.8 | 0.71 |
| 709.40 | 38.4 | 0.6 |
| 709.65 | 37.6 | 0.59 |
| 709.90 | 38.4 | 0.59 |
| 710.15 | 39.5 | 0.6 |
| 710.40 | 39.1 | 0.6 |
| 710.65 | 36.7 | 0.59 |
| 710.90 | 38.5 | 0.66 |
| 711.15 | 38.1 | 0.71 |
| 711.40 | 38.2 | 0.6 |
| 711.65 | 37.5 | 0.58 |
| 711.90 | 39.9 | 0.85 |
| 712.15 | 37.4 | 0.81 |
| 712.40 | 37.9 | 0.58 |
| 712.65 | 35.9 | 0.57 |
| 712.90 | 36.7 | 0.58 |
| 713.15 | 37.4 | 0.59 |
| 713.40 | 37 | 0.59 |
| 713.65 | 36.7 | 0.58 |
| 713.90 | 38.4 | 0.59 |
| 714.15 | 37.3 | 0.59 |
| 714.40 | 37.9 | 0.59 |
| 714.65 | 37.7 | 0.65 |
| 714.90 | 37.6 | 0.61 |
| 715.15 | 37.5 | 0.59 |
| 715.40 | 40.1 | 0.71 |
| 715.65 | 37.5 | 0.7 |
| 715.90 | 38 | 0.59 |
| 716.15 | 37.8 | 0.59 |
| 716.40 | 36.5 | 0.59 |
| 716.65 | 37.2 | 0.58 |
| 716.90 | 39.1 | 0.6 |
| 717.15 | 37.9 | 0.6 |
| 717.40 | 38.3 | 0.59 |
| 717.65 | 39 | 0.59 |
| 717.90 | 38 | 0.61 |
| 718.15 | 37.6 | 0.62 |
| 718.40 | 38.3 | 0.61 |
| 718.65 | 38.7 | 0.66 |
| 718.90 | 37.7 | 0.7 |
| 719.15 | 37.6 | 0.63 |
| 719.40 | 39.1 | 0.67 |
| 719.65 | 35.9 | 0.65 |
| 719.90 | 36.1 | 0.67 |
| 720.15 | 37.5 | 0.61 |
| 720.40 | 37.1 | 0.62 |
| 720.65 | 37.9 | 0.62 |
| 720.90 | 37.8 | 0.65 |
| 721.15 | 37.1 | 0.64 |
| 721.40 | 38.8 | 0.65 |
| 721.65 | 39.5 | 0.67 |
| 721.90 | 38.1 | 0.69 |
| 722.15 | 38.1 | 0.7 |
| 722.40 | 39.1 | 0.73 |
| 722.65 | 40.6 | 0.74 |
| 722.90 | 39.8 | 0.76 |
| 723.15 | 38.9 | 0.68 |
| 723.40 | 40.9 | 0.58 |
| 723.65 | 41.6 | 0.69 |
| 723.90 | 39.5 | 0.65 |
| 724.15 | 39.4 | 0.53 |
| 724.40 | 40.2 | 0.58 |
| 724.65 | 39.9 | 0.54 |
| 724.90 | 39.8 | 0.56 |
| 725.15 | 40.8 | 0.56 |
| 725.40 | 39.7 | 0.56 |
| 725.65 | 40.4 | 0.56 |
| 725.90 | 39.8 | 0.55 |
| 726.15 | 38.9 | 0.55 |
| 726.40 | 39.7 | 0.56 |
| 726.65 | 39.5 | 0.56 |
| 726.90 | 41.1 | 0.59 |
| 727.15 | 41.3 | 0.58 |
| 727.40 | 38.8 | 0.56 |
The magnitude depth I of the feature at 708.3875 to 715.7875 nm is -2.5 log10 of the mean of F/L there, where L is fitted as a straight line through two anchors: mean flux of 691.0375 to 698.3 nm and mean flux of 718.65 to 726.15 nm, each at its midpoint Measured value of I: 0.052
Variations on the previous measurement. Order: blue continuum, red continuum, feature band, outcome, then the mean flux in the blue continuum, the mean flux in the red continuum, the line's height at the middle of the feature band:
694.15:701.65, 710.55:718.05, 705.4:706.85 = 0.01 mag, 41.9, 37.8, 39.9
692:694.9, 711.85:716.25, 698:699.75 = -0.06 mag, 41.4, 37.7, 40.4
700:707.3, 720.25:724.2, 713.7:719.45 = 0.05 mag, 41.5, 39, 39.8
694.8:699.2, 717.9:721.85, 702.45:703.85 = -0.04 mag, 42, 37.8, 40.9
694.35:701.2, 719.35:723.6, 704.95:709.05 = 0.01 mag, 42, 38.4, 40.6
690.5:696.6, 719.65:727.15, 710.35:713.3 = 0.07 mag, 41.8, 39.2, 40.2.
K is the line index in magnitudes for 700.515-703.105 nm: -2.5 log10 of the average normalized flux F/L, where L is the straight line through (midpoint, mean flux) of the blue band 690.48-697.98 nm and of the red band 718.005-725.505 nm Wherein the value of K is -0.03 mag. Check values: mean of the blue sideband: 41.7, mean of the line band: 41.9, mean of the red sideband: 38.8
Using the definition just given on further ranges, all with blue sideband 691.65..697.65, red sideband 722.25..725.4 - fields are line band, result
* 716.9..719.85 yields 0.06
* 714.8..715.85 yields 0.06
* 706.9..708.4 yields 0.02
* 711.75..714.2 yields 0.09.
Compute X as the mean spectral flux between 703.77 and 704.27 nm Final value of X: 42.3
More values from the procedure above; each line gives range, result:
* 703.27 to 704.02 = 42.5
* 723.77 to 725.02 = 39.8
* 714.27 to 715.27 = 37.7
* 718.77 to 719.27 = 37.7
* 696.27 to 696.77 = 42.8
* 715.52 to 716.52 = 37.5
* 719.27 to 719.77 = 37.5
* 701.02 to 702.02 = 41.4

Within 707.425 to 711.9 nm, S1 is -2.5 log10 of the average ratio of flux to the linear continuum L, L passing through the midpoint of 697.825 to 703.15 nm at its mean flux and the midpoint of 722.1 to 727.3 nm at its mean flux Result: 0.063 mag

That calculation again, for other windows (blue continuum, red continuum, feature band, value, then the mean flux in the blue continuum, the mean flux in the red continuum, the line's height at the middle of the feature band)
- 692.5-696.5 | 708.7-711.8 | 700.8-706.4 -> -0.05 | 41.8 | 38.4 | 39.8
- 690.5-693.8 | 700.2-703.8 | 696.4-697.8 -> 0.01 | 41.5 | 42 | 41.8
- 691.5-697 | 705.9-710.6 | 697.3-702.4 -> -0.03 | 41.7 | 39.4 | 40.8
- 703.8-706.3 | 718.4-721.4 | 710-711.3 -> 0.05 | 41.6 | 37.6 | 40.1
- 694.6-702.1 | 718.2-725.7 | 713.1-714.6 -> 0.07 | 42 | 38.8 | 39.9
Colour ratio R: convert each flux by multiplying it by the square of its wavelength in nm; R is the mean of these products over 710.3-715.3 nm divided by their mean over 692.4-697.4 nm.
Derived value 0.9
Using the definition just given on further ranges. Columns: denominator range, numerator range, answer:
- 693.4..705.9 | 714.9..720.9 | 0.95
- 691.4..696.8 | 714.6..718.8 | 0.97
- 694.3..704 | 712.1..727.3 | 0.97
